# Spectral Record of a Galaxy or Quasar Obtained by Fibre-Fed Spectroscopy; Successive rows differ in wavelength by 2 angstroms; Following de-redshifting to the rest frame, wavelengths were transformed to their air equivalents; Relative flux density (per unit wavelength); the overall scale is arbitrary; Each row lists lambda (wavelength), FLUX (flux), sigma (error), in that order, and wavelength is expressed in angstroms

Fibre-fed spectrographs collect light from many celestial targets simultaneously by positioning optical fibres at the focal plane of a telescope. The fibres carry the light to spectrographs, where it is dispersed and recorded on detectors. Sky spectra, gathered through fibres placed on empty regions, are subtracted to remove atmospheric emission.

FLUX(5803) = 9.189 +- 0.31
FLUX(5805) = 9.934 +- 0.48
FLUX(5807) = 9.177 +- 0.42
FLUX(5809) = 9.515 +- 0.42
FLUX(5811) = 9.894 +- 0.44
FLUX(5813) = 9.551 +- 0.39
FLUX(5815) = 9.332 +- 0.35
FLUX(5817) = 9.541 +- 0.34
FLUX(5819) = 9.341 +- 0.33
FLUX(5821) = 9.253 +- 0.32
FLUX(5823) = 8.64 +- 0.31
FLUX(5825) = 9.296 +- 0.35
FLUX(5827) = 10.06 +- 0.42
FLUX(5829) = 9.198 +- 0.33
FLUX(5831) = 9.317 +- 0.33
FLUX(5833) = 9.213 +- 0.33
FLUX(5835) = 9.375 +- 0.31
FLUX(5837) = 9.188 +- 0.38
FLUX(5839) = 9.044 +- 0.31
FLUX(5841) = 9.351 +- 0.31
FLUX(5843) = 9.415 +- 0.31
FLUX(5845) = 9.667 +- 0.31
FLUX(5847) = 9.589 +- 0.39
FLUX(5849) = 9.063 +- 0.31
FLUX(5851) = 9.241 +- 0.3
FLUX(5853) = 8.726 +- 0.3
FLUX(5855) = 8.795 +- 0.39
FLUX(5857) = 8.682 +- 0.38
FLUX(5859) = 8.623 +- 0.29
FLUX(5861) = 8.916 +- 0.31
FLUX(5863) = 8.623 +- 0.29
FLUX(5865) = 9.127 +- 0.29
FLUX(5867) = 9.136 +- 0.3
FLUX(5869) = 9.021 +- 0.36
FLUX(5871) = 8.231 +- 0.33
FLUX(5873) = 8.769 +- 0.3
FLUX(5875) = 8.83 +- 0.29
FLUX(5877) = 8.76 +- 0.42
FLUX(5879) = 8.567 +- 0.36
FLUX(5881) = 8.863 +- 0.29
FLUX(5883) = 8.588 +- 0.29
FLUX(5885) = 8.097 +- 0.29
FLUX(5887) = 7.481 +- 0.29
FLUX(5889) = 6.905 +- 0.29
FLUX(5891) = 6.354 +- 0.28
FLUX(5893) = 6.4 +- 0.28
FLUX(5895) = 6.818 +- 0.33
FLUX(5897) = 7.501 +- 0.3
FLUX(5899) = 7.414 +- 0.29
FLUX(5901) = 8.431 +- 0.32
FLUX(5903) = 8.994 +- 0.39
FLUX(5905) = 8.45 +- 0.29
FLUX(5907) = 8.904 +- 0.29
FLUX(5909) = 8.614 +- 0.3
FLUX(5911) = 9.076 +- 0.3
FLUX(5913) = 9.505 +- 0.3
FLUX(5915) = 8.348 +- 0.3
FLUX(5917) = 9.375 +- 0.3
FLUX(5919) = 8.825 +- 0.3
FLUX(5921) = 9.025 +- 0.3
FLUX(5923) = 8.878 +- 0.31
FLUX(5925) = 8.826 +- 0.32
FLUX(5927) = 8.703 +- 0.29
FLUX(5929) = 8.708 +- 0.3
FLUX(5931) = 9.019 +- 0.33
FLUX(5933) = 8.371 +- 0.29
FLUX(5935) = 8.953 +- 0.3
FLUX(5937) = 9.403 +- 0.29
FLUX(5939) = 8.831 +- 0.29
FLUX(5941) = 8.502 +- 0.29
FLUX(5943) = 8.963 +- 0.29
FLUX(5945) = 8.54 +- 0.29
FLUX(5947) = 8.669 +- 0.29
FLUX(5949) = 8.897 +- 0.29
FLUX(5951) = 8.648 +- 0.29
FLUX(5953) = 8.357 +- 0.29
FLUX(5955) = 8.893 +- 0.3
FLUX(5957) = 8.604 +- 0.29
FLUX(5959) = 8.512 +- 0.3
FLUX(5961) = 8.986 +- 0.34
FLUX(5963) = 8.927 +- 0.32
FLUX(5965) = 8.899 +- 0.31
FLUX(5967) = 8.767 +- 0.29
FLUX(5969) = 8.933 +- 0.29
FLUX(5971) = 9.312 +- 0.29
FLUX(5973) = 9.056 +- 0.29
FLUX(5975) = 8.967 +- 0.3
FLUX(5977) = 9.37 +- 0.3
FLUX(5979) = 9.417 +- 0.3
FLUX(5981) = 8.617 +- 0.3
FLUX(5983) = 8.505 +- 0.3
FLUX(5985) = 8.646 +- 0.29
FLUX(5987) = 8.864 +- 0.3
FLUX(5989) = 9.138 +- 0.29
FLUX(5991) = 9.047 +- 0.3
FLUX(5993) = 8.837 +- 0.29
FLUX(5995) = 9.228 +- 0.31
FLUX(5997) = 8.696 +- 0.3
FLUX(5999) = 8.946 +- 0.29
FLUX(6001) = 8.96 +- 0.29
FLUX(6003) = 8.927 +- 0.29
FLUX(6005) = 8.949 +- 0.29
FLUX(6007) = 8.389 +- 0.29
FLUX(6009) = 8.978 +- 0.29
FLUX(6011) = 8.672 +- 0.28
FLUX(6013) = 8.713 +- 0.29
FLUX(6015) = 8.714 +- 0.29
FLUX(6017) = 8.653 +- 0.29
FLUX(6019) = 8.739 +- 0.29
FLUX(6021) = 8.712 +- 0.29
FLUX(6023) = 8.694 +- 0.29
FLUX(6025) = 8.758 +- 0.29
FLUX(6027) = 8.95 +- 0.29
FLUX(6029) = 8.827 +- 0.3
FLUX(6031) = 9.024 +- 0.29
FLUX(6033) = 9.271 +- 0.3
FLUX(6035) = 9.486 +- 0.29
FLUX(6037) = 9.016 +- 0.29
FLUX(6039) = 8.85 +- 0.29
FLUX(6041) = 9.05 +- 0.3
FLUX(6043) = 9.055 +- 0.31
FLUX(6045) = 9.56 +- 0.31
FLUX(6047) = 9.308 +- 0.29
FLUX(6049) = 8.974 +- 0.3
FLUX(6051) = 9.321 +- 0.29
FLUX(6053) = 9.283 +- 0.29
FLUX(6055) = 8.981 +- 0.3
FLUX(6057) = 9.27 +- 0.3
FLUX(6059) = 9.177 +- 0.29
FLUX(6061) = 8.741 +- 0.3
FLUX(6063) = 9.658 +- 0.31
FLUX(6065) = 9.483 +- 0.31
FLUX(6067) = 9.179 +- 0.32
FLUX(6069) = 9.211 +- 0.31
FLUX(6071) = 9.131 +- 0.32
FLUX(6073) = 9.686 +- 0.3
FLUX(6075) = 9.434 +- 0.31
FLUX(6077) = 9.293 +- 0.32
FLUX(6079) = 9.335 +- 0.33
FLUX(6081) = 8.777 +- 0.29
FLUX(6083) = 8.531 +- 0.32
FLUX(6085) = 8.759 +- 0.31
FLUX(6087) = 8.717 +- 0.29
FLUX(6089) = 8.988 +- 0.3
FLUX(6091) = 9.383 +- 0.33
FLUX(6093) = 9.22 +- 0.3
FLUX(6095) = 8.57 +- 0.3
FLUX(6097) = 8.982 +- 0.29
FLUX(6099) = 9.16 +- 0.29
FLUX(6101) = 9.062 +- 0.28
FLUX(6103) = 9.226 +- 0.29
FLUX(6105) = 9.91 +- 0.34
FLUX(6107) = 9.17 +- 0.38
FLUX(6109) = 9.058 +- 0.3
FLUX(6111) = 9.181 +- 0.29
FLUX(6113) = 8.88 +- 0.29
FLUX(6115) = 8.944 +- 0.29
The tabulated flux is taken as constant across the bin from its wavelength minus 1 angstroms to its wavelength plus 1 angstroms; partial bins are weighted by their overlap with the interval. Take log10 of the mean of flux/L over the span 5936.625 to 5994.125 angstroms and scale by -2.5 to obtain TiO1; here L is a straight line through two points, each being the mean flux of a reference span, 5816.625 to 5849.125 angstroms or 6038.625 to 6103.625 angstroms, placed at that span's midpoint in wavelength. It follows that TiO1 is 0.04 mag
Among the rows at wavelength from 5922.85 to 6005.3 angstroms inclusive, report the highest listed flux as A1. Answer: 9.417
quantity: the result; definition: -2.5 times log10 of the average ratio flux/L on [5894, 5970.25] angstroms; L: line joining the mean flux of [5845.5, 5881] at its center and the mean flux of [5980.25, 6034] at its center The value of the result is 0.02 mag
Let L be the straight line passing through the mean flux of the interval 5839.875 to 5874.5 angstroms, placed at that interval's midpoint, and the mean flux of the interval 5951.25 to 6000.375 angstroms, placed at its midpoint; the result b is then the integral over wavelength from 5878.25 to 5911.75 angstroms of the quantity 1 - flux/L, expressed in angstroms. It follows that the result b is 3.8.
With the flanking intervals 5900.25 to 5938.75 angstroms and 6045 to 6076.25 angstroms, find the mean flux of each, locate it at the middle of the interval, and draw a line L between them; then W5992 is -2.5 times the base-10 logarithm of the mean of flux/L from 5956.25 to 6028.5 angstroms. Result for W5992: 0.03 mag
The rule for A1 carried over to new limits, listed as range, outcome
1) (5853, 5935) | 9.505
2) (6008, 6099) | 9.686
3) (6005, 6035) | 9.486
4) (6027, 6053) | 9.56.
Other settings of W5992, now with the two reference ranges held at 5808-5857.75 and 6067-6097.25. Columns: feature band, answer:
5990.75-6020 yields 0.038 mag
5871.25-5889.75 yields 0.114 mag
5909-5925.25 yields 0.030 mag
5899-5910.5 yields 0.079 mag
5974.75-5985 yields 0.026 mag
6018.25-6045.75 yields 0.015 mag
